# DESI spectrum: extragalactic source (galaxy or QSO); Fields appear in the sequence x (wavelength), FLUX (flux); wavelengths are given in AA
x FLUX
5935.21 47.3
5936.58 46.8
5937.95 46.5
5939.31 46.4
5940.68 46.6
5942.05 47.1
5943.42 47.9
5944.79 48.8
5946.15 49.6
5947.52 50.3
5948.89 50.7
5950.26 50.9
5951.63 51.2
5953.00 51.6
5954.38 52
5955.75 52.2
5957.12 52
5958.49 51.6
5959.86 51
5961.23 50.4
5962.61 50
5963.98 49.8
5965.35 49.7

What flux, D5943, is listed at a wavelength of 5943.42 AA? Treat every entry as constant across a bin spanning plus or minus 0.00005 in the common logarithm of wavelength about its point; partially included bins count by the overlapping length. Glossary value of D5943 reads 47.9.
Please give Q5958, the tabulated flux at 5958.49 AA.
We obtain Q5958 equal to 51.6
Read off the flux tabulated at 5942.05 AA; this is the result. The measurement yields 47.1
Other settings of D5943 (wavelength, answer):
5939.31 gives 46.4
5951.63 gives 51.2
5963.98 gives 49.8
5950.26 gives 50.9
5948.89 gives 50.7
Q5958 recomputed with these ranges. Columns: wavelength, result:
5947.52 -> 50.3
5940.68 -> 46.6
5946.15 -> 49.6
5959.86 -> 51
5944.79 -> 48.8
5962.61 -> 50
